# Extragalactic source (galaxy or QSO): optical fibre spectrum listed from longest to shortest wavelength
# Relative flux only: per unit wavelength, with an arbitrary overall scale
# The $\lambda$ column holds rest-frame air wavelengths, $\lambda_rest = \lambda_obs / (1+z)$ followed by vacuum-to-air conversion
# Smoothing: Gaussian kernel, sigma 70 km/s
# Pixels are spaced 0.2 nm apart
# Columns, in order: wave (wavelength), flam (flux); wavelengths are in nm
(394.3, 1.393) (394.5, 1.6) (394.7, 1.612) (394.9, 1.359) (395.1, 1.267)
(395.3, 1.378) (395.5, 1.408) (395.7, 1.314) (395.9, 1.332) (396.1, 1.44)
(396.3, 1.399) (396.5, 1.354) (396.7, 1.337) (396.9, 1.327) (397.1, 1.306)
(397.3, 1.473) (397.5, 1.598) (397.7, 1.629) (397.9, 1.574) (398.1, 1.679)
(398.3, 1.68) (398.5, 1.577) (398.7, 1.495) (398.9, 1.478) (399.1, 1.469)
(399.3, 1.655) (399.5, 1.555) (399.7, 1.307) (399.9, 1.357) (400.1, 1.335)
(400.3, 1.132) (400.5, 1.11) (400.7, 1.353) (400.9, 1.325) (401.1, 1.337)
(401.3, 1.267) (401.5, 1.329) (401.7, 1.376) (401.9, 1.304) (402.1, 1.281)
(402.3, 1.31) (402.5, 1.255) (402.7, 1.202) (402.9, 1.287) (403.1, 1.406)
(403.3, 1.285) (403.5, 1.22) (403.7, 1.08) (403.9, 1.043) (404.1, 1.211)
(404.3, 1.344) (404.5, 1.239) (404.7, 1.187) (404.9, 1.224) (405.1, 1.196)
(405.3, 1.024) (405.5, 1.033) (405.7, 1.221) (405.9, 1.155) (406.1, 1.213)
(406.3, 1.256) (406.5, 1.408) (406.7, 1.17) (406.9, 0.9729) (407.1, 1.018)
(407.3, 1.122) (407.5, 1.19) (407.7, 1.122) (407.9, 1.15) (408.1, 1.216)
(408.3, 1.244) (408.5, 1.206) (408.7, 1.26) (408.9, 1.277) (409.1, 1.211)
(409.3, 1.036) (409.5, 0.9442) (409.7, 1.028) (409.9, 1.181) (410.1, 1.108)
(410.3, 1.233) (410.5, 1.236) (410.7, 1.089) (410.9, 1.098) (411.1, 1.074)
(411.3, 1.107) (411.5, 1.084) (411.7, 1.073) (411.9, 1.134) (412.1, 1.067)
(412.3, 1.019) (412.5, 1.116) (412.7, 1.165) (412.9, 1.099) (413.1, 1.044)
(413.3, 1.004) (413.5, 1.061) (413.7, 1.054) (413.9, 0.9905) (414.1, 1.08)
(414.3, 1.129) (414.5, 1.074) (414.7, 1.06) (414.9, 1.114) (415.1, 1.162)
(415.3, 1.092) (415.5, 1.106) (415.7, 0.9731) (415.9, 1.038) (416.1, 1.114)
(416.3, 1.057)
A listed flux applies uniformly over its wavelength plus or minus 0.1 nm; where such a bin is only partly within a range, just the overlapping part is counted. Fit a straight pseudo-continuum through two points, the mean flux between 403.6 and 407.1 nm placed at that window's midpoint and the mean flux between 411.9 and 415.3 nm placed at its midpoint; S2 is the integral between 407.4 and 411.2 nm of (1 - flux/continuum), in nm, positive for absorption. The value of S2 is -0.086 nm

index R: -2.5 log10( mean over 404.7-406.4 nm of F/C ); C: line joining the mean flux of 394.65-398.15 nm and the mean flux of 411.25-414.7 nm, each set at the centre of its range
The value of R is 0.06 mag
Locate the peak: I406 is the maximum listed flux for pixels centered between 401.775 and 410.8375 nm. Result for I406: 1.408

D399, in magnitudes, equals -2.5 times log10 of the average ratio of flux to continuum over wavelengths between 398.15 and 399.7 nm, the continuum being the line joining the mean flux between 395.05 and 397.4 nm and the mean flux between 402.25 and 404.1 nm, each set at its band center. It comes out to -0.179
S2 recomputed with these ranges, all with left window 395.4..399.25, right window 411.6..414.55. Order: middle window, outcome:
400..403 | 0.184 nm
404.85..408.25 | 0.216 nm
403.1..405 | 0.126 nm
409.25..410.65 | 0.049 nm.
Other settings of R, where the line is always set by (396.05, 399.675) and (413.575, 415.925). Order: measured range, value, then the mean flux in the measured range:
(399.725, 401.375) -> 0.122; 1.28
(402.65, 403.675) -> 0.079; 1.27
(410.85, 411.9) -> 0.065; 1.09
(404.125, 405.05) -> 0.073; 1.24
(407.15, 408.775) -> 0.055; 1.18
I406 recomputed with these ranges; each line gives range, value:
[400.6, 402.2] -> 1.376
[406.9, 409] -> 1.277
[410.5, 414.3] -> 1.236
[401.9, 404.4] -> 1.406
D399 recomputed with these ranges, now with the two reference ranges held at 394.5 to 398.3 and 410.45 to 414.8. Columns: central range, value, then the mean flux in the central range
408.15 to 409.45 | -0.03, 1.2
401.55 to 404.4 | 0.03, 1.26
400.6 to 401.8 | 0.00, 1.33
